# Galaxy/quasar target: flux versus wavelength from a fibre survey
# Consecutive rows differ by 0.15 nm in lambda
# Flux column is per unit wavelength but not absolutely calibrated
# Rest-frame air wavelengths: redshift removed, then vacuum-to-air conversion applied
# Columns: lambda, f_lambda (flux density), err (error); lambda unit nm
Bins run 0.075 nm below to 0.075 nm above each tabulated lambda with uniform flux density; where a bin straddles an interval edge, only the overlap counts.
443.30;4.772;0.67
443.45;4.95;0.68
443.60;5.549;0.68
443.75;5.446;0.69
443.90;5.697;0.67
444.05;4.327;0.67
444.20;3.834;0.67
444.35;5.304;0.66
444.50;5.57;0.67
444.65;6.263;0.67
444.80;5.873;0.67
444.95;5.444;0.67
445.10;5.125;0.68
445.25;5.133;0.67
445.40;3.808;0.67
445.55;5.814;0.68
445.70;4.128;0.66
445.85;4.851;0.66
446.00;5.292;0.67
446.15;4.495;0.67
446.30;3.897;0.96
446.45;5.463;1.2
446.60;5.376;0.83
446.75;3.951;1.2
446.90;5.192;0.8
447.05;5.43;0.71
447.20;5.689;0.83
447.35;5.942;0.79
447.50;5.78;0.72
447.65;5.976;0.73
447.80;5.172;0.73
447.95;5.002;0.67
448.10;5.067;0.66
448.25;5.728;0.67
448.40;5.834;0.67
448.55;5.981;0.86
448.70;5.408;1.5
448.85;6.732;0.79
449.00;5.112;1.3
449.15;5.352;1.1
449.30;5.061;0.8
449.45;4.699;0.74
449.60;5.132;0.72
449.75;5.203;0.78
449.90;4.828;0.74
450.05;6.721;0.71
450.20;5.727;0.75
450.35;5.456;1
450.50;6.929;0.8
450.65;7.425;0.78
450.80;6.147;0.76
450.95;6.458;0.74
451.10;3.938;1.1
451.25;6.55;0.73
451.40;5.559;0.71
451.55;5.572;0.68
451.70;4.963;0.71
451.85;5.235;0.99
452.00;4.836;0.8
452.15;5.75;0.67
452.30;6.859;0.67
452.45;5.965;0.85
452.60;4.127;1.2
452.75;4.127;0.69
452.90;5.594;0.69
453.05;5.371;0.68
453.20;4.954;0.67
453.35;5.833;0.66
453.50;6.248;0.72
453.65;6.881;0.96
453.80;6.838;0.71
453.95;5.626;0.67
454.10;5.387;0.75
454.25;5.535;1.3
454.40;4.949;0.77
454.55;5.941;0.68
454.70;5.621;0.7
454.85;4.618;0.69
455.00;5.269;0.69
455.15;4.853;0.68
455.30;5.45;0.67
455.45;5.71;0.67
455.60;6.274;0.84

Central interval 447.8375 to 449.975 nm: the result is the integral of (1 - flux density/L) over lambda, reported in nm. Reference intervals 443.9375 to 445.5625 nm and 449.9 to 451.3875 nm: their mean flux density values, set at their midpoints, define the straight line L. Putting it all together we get 0.15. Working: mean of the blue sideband 5.12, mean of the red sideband 6.06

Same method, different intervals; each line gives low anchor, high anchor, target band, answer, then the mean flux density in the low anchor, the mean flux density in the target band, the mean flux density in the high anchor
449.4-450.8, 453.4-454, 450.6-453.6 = 0.279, 5.83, 5.57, 6.41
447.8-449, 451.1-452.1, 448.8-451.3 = -0.111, 5.61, 5.72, 5.35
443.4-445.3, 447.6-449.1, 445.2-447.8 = 0.179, 5.28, 5.07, 5.59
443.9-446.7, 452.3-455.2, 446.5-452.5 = -0.384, 5.01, 5.59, 5.5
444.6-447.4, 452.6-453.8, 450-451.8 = -0.174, 5.1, 5.93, 5.56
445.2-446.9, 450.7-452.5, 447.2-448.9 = -0.197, 4.76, 5.68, 5.67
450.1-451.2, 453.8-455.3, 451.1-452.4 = 0.063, 6.04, 5.57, 5.39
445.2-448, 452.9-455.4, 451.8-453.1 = 0.036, 5.07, 5.32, 5.59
